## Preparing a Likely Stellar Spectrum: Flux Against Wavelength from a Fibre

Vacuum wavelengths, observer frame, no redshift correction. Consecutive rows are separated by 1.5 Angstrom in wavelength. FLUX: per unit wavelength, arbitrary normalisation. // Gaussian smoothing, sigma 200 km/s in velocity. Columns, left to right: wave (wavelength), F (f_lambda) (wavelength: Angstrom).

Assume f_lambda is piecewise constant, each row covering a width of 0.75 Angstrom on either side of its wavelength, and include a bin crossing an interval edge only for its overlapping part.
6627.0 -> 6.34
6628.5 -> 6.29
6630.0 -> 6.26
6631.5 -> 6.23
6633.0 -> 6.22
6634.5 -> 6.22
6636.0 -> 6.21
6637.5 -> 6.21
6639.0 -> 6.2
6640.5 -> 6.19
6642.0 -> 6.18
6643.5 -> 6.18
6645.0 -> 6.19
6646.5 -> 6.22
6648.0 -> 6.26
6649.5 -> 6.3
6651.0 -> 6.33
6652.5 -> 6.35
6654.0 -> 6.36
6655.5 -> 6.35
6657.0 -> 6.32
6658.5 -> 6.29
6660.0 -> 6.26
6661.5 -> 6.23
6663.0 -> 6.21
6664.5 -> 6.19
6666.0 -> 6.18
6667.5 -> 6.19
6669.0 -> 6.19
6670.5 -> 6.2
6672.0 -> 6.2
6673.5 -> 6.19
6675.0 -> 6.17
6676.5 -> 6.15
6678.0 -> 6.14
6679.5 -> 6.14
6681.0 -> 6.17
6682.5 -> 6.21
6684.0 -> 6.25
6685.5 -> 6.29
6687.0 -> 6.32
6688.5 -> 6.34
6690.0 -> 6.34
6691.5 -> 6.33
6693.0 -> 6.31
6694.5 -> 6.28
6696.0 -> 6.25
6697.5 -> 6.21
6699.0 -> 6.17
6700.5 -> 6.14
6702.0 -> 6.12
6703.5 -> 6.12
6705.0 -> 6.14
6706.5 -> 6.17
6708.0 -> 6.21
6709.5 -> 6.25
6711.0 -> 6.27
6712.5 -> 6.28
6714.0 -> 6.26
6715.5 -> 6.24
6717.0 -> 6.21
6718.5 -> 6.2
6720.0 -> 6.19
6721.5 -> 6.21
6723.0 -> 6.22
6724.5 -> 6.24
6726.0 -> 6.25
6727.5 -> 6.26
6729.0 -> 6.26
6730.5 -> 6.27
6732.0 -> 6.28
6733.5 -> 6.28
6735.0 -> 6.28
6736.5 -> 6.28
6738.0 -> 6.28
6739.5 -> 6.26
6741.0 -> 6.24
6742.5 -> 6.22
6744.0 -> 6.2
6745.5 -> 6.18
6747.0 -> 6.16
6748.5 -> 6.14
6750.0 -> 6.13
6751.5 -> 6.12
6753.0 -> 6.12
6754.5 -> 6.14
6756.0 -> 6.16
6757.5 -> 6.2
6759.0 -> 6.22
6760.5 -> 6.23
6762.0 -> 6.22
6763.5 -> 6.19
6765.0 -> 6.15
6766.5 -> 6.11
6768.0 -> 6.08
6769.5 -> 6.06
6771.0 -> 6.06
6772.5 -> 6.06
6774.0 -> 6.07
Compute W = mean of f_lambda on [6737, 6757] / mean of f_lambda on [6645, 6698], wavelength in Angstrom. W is 0.99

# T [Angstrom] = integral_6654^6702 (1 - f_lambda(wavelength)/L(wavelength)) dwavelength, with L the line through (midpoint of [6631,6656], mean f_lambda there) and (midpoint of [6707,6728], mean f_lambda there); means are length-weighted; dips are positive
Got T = 0.06 Angstrom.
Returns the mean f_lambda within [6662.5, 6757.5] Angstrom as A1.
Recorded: 6.22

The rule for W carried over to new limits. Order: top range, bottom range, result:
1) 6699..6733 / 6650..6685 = 1.00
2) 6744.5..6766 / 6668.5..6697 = 0.99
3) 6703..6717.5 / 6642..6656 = 0.99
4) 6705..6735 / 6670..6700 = 1.00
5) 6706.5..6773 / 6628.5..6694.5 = 0.99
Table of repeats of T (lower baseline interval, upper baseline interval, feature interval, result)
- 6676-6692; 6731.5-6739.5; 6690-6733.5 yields 0.2 Angstrom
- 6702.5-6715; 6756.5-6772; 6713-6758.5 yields -0.3 Angstrom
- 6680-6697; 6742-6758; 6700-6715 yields 0.1 Angstrom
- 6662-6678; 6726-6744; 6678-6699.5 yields -0.2 Angstrom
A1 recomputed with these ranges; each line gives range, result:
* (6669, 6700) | 6.23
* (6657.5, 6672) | 6.22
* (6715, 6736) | 6.24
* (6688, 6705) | 6.23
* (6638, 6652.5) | 6.23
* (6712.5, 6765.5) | 6.22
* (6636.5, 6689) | 6.23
